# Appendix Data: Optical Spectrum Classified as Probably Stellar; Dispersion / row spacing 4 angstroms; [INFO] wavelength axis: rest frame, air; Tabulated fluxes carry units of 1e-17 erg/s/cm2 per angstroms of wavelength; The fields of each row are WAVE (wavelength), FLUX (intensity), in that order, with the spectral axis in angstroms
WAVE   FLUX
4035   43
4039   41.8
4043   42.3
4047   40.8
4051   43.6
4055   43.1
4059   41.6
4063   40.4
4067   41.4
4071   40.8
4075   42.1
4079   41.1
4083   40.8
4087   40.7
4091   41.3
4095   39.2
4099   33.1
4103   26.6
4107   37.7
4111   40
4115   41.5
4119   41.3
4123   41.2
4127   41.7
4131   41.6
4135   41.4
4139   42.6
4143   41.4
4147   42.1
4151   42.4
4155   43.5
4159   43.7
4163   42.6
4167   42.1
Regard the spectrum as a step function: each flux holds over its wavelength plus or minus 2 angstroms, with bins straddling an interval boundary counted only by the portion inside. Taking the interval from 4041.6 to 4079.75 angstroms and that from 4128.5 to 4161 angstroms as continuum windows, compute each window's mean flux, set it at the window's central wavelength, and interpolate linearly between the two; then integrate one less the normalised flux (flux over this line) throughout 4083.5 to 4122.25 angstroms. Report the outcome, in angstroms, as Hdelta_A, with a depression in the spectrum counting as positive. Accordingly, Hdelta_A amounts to 3.6 angstroms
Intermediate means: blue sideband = 41.7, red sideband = 42.3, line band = 38.1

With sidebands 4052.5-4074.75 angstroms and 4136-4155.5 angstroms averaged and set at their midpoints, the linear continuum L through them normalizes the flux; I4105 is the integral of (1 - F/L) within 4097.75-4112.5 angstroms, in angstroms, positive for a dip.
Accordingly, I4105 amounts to 2.71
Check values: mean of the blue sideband 41.6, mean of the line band 34.2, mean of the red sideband 42.3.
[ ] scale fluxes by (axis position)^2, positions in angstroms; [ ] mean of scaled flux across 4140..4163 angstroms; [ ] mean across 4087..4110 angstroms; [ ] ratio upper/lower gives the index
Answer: 1.2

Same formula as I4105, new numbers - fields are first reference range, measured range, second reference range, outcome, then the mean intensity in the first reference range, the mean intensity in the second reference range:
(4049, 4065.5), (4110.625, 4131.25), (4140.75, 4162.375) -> 0.58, 42.2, 42.6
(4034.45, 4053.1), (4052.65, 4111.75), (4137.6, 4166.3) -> 4.23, 42.2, 42.6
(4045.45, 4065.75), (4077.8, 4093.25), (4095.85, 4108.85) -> -2.02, 41.9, 33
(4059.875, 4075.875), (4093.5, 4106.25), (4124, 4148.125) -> 2.54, 41.1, 41.8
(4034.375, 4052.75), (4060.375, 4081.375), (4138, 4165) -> 0.58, 42.2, 42.6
